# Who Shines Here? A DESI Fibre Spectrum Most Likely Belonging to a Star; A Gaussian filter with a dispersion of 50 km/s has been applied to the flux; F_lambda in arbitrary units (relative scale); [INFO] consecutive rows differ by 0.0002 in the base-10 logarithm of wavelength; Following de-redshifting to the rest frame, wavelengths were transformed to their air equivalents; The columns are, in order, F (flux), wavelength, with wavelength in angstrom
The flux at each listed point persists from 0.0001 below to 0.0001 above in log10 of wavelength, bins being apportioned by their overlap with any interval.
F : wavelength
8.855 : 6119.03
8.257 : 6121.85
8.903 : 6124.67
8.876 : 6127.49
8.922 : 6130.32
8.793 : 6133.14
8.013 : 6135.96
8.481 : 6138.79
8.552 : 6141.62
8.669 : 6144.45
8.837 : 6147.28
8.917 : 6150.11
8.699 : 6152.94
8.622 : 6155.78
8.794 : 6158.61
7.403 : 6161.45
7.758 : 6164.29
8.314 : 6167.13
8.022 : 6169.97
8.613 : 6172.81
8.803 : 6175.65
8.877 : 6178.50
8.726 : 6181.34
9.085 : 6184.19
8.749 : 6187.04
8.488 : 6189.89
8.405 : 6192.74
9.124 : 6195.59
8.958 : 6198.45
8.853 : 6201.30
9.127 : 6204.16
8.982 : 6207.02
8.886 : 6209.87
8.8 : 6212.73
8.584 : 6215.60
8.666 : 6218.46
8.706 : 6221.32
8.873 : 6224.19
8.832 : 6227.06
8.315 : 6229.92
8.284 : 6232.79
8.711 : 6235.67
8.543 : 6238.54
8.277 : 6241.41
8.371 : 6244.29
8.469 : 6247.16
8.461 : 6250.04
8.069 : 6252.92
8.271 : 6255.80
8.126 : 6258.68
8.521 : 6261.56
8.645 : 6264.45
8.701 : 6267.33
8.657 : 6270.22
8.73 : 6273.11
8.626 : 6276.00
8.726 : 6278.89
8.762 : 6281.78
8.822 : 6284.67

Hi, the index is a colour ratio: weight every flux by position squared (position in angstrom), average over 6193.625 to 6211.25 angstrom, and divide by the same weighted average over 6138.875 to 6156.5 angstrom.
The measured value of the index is 1.05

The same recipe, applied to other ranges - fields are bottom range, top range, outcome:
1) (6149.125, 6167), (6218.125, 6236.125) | 1.06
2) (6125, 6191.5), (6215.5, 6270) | 1.02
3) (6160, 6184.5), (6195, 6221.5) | 1.07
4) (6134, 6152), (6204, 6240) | 1.04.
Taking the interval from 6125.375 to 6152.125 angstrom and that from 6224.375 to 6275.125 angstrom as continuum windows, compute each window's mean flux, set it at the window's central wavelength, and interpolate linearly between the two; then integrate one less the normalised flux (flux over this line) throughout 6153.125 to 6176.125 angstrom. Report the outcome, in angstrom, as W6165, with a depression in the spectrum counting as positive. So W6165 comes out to 0.9 angstrom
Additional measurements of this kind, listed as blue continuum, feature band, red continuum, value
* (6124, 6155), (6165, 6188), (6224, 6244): 0.0 angstrom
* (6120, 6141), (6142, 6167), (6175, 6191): 0.7 angstrom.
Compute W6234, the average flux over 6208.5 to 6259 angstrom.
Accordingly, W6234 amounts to 8.52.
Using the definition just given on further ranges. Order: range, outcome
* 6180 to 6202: 8.8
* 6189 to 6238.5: 8.74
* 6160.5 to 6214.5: 8.64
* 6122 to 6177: 8.52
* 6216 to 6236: 8.62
